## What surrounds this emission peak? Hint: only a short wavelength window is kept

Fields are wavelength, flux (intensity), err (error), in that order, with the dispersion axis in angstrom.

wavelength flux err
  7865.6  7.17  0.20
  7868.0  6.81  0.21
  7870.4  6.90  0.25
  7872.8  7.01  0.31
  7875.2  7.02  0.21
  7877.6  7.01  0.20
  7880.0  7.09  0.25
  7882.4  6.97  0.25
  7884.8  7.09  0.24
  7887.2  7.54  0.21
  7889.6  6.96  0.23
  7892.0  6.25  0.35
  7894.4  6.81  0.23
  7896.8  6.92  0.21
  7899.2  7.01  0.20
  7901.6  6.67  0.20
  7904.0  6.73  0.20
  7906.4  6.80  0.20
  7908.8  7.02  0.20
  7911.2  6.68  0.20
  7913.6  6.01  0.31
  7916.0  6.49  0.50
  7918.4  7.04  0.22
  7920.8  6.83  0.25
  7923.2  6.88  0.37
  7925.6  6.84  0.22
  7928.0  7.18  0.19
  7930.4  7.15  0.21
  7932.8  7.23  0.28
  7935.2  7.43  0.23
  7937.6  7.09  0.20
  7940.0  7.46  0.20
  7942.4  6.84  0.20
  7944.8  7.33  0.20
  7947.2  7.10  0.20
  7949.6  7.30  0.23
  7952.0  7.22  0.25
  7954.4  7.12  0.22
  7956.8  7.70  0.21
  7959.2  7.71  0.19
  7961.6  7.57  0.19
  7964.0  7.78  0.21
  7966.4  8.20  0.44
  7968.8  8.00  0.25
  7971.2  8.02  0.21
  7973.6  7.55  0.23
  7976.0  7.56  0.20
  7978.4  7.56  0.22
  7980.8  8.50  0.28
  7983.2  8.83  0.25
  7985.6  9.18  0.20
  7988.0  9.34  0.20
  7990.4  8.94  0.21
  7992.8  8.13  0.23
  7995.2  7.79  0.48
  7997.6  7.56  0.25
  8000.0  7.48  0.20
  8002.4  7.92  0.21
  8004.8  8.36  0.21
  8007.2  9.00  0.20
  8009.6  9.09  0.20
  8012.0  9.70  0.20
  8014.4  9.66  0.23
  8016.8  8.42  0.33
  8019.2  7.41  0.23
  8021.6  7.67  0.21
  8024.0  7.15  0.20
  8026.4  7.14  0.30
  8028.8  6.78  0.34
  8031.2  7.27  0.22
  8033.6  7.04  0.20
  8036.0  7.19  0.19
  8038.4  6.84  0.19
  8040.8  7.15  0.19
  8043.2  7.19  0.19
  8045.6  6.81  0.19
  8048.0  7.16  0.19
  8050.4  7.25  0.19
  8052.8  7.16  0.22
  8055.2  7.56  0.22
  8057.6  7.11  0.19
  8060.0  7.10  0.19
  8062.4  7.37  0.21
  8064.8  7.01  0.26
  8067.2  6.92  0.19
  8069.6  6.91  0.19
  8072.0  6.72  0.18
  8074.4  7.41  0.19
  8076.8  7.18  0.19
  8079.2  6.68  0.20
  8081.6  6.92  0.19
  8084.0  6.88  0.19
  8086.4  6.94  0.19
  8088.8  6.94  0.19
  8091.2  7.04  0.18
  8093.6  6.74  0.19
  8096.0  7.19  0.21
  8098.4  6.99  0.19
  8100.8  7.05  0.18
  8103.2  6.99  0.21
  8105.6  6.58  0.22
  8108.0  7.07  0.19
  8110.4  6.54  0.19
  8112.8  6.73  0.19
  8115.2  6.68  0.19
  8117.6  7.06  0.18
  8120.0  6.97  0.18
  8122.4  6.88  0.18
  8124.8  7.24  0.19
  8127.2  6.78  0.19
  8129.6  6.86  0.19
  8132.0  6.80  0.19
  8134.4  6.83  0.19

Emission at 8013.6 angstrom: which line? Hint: [N II] 6583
